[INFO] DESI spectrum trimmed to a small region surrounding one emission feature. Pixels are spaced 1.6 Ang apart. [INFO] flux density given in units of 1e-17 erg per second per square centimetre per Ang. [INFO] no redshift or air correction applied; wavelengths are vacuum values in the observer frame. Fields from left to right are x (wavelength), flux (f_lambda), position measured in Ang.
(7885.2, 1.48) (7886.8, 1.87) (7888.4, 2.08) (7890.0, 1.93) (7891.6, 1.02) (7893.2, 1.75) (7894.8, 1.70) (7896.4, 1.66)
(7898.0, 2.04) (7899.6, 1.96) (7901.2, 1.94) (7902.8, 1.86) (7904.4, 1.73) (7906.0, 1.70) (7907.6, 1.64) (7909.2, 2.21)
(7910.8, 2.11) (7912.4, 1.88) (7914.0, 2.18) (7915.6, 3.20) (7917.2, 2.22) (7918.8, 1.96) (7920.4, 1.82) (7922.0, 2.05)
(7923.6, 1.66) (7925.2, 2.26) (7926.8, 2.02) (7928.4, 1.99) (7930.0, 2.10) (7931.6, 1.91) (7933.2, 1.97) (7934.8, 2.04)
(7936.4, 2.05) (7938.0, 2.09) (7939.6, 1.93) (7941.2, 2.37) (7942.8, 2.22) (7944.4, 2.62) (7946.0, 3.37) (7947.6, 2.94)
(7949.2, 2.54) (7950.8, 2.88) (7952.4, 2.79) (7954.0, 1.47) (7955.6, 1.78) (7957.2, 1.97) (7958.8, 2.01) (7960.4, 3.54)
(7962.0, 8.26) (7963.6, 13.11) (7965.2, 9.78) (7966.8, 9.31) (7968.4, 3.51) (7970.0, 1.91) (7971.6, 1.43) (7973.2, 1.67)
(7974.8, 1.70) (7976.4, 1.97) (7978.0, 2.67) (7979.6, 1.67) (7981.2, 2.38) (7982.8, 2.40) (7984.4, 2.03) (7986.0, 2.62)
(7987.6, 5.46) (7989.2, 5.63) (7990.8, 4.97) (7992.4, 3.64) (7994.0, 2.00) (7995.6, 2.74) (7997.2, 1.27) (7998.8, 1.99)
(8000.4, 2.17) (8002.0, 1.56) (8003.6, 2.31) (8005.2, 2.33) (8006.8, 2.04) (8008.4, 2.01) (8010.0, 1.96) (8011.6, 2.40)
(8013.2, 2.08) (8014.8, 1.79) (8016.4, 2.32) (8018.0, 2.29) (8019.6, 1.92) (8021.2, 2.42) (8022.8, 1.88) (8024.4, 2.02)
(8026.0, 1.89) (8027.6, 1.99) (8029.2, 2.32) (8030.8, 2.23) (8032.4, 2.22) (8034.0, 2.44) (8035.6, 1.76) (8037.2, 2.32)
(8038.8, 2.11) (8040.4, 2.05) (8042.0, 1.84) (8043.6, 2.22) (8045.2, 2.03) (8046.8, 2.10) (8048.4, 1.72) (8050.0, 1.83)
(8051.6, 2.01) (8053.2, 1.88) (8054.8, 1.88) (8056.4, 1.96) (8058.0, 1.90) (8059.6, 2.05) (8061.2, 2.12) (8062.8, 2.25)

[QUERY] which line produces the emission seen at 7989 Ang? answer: [N II]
